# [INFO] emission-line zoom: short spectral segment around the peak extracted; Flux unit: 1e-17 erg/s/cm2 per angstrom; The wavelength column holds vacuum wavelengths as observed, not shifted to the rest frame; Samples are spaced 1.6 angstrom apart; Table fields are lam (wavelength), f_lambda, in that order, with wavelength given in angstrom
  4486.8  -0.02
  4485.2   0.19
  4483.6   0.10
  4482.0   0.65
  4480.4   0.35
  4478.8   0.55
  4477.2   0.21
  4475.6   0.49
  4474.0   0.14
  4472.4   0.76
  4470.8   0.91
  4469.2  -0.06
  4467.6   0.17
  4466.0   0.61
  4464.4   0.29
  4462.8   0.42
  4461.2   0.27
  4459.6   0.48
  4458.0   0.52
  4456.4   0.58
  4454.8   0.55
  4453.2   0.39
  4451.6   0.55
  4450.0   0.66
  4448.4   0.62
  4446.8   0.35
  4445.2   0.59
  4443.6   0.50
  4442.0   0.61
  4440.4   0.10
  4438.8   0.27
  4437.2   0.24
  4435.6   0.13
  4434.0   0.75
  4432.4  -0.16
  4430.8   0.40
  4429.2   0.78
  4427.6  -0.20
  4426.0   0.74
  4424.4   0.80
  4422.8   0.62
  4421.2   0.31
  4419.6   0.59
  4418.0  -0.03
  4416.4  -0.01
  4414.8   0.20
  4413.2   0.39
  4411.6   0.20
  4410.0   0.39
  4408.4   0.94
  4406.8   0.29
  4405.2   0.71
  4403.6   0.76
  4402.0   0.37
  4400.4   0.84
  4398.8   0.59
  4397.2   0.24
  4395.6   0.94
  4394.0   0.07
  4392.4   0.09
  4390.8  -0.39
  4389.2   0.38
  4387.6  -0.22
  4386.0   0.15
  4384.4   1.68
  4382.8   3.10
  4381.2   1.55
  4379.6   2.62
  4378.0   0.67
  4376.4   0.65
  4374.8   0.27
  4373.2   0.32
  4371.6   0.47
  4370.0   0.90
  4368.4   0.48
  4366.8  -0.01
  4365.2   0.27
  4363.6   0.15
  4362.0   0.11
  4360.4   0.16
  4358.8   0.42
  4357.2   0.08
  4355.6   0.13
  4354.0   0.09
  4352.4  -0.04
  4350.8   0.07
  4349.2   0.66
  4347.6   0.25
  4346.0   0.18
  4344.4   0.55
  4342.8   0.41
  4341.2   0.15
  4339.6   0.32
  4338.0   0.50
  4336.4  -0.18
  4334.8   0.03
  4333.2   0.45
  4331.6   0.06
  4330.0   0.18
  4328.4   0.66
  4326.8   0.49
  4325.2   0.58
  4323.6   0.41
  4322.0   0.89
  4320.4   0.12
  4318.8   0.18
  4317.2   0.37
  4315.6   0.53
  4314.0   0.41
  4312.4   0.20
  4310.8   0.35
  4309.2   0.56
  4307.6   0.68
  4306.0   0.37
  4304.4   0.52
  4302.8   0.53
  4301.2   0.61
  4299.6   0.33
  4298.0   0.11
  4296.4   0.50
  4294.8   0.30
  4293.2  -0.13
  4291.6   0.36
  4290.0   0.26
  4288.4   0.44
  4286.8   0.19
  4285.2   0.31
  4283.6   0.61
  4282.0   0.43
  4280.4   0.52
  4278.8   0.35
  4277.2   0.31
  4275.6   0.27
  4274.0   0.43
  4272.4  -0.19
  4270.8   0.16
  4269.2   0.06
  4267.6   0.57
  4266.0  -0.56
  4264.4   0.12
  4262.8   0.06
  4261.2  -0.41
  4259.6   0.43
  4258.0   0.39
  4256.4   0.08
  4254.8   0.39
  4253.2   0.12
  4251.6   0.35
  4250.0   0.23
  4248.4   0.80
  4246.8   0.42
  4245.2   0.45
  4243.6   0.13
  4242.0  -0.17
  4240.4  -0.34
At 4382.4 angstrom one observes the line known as [O II] 3727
